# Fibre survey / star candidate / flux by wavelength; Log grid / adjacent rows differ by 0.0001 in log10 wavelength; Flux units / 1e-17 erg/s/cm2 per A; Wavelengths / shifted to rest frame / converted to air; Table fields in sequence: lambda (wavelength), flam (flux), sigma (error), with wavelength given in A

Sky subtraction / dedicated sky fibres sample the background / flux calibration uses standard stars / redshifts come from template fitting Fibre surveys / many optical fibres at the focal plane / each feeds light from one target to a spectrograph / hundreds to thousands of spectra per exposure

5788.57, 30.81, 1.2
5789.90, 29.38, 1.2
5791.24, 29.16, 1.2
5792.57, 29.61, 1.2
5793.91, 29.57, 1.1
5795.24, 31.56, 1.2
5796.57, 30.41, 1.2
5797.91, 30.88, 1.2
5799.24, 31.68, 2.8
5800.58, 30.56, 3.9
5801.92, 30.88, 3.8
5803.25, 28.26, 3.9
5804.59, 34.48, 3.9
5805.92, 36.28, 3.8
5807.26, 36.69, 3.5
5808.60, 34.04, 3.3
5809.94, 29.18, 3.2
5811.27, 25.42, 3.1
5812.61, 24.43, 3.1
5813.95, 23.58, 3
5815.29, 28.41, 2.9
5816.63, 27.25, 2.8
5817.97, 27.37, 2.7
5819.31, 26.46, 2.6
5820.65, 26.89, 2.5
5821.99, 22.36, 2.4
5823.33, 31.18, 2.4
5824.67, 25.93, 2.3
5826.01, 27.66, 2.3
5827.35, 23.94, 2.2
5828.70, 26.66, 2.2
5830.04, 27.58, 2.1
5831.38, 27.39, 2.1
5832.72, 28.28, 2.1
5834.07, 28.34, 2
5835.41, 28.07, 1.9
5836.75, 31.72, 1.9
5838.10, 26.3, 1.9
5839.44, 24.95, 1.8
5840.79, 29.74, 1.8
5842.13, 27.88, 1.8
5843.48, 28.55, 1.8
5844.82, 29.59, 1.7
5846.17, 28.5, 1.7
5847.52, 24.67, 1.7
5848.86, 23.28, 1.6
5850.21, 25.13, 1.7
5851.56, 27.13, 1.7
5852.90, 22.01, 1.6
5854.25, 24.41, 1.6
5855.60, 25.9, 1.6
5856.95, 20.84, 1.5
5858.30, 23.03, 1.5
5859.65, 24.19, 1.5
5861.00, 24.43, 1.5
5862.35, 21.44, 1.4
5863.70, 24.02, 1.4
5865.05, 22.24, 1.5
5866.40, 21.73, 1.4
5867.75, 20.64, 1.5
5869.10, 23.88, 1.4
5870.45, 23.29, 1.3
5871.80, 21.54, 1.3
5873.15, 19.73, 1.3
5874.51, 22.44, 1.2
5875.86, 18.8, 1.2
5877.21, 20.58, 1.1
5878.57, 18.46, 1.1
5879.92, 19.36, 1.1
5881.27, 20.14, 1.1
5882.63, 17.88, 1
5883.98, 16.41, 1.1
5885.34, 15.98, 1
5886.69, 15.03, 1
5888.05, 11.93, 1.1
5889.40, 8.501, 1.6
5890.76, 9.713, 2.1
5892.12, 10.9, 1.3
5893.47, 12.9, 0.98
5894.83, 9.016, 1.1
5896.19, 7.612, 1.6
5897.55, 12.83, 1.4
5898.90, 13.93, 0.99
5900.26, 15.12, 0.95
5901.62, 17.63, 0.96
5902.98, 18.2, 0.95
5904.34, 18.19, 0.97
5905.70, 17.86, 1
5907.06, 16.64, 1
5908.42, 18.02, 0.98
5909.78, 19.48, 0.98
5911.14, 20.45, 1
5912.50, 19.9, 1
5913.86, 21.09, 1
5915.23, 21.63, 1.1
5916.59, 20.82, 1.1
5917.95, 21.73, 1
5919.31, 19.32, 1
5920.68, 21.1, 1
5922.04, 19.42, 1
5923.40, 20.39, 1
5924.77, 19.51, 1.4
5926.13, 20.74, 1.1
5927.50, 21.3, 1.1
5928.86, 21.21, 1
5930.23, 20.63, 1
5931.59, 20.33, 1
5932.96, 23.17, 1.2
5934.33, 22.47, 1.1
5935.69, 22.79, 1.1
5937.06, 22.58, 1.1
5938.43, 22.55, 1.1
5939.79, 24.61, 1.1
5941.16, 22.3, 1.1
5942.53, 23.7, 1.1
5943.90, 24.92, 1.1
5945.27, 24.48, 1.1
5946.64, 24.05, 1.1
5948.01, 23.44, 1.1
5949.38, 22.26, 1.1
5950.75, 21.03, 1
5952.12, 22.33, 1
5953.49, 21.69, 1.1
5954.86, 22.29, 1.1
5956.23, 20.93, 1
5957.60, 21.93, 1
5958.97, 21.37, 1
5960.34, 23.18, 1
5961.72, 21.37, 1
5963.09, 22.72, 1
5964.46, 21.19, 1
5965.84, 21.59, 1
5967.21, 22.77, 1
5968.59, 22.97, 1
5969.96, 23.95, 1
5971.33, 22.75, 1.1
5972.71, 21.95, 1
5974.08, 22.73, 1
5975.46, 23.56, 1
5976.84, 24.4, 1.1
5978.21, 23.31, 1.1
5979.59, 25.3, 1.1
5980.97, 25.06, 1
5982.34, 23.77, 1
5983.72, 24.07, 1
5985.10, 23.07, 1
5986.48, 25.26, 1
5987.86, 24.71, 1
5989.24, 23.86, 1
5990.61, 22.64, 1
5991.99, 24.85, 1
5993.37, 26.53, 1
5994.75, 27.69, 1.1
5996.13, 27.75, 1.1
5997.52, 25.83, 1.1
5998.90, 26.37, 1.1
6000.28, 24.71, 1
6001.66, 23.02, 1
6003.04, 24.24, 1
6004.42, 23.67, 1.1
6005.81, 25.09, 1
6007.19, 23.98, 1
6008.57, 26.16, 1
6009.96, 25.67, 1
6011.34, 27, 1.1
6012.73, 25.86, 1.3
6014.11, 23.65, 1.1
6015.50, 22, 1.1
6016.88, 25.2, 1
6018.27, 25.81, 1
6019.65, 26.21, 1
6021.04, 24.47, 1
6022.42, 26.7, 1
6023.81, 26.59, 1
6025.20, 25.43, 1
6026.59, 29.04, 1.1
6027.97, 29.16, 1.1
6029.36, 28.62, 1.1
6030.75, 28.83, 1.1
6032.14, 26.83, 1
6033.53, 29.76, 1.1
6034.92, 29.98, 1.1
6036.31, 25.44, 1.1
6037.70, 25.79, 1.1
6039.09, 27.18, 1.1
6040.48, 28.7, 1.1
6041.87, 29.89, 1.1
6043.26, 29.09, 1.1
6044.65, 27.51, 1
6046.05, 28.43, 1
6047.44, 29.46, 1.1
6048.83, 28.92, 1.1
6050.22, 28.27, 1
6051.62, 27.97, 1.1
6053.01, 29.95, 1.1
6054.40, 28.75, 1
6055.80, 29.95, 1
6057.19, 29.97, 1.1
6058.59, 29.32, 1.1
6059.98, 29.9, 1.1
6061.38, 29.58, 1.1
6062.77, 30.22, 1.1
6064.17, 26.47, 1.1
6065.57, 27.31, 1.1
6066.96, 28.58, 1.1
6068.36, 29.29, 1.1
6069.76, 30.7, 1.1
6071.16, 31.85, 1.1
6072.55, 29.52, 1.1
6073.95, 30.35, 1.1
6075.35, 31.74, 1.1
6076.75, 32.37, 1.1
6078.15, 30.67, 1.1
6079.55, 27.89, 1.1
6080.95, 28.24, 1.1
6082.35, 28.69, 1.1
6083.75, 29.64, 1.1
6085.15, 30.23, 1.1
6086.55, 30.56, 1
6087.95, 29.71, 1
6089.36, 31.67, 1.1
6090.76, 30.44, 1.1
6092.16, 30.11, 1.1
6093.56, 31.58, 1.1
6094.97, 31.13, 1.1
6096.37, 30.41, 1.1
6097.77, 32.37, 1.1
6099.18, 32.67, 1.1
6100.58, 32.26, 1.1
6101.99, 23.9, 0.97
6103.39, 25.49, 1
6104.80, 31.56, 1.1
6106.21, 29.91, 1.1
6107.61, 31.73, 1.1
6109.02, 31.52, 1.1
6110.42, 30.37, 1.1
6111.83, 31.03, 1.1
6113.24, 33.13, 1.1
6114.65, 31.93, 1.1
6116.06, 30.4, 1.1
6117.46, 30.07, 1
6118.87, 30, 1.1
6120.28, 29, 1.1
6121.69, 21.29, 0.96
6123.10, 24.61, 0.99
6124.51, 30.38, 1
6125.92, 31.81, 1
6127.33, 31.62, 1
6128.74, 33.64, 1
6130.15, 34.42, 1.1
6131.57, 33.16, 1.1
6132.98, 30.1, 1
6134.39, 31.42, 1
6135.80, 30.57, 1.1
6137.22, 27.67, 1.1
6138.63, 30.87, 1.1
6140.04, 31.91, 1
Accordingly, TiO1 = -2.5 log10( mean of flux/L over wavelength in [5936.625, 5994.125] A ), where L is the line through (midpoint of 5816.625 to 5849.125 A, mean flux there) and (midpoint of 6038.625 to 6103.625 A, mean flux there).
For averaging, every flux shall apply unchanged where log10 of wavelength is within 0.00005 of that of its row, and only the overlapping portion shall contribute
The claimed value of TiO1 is 0.23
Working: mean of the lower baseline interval 27.3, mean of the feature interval 23.2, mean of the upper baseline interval 29.6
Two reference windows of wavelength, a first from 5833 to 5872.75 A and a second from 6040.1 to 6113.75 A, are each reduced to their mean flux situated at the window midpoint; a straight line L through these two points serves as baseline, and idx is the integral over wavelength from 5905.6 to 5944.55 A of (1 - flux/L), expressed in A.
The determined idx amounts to 8.1 A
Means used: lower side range 25.1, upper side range 29.8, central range 21.1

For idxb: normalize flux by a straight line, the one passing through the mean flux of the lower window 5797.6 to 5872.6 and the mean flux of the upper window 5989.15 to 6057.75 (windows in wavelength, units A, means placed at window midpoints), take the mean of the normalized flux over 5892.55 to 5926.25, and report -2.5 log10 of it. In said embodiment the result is 0.45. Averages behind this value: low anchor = 26.8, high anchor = 26.8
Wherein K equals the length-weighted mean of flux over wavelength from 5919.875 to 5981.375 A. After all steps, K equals 22.4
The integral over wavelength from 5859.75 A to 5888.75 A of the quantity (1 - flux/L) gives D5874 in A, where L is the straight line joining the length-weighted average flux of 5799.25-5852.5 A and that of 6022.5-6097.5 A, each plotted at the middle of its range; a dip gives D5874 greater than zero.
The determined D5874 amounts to 8.4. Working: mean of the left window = 28.1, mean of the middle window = 20.1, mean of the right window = 29.2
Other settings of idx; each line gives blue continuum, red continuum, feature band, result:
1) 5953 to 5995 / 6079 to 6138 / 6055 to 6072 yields -0.9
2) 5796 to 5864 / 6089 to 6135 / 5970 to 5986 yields 2.9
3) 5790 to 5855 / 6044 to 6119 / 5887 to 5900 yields 8.0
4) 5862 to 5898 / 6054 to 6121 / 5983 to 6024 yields -0.3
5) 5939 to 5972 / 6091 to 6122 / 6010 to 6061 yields -1.9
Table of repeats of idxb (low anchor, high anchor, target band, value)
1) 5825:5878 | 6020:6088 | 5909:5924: 0.265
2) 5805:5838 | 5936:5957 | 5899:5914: 0.328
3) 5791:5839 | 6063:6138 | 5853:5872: 0.254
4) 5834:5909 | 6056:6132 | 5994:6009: 0.033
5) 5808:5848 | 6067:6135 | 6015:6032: 0.113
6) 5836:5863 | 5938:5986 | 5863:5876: 0.150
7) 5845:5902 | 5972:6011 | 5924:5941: 0.007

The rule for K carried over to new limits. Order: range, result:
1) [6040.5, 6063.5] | 29.2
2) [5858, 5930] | 18.5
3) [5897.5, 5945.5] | 20.4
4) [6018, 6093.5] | 28.9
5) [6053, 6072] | 29.4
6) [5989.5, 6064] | 27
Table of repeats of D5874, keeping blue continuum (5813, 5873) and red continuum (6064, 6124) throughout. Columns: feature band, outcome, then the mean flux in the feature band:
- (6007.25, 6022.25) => 1.7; 25.2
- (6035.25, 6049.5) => 0.4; 28.1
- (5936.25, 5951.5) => 2.3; 23.2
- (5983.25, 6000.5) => 1.8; 25.2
